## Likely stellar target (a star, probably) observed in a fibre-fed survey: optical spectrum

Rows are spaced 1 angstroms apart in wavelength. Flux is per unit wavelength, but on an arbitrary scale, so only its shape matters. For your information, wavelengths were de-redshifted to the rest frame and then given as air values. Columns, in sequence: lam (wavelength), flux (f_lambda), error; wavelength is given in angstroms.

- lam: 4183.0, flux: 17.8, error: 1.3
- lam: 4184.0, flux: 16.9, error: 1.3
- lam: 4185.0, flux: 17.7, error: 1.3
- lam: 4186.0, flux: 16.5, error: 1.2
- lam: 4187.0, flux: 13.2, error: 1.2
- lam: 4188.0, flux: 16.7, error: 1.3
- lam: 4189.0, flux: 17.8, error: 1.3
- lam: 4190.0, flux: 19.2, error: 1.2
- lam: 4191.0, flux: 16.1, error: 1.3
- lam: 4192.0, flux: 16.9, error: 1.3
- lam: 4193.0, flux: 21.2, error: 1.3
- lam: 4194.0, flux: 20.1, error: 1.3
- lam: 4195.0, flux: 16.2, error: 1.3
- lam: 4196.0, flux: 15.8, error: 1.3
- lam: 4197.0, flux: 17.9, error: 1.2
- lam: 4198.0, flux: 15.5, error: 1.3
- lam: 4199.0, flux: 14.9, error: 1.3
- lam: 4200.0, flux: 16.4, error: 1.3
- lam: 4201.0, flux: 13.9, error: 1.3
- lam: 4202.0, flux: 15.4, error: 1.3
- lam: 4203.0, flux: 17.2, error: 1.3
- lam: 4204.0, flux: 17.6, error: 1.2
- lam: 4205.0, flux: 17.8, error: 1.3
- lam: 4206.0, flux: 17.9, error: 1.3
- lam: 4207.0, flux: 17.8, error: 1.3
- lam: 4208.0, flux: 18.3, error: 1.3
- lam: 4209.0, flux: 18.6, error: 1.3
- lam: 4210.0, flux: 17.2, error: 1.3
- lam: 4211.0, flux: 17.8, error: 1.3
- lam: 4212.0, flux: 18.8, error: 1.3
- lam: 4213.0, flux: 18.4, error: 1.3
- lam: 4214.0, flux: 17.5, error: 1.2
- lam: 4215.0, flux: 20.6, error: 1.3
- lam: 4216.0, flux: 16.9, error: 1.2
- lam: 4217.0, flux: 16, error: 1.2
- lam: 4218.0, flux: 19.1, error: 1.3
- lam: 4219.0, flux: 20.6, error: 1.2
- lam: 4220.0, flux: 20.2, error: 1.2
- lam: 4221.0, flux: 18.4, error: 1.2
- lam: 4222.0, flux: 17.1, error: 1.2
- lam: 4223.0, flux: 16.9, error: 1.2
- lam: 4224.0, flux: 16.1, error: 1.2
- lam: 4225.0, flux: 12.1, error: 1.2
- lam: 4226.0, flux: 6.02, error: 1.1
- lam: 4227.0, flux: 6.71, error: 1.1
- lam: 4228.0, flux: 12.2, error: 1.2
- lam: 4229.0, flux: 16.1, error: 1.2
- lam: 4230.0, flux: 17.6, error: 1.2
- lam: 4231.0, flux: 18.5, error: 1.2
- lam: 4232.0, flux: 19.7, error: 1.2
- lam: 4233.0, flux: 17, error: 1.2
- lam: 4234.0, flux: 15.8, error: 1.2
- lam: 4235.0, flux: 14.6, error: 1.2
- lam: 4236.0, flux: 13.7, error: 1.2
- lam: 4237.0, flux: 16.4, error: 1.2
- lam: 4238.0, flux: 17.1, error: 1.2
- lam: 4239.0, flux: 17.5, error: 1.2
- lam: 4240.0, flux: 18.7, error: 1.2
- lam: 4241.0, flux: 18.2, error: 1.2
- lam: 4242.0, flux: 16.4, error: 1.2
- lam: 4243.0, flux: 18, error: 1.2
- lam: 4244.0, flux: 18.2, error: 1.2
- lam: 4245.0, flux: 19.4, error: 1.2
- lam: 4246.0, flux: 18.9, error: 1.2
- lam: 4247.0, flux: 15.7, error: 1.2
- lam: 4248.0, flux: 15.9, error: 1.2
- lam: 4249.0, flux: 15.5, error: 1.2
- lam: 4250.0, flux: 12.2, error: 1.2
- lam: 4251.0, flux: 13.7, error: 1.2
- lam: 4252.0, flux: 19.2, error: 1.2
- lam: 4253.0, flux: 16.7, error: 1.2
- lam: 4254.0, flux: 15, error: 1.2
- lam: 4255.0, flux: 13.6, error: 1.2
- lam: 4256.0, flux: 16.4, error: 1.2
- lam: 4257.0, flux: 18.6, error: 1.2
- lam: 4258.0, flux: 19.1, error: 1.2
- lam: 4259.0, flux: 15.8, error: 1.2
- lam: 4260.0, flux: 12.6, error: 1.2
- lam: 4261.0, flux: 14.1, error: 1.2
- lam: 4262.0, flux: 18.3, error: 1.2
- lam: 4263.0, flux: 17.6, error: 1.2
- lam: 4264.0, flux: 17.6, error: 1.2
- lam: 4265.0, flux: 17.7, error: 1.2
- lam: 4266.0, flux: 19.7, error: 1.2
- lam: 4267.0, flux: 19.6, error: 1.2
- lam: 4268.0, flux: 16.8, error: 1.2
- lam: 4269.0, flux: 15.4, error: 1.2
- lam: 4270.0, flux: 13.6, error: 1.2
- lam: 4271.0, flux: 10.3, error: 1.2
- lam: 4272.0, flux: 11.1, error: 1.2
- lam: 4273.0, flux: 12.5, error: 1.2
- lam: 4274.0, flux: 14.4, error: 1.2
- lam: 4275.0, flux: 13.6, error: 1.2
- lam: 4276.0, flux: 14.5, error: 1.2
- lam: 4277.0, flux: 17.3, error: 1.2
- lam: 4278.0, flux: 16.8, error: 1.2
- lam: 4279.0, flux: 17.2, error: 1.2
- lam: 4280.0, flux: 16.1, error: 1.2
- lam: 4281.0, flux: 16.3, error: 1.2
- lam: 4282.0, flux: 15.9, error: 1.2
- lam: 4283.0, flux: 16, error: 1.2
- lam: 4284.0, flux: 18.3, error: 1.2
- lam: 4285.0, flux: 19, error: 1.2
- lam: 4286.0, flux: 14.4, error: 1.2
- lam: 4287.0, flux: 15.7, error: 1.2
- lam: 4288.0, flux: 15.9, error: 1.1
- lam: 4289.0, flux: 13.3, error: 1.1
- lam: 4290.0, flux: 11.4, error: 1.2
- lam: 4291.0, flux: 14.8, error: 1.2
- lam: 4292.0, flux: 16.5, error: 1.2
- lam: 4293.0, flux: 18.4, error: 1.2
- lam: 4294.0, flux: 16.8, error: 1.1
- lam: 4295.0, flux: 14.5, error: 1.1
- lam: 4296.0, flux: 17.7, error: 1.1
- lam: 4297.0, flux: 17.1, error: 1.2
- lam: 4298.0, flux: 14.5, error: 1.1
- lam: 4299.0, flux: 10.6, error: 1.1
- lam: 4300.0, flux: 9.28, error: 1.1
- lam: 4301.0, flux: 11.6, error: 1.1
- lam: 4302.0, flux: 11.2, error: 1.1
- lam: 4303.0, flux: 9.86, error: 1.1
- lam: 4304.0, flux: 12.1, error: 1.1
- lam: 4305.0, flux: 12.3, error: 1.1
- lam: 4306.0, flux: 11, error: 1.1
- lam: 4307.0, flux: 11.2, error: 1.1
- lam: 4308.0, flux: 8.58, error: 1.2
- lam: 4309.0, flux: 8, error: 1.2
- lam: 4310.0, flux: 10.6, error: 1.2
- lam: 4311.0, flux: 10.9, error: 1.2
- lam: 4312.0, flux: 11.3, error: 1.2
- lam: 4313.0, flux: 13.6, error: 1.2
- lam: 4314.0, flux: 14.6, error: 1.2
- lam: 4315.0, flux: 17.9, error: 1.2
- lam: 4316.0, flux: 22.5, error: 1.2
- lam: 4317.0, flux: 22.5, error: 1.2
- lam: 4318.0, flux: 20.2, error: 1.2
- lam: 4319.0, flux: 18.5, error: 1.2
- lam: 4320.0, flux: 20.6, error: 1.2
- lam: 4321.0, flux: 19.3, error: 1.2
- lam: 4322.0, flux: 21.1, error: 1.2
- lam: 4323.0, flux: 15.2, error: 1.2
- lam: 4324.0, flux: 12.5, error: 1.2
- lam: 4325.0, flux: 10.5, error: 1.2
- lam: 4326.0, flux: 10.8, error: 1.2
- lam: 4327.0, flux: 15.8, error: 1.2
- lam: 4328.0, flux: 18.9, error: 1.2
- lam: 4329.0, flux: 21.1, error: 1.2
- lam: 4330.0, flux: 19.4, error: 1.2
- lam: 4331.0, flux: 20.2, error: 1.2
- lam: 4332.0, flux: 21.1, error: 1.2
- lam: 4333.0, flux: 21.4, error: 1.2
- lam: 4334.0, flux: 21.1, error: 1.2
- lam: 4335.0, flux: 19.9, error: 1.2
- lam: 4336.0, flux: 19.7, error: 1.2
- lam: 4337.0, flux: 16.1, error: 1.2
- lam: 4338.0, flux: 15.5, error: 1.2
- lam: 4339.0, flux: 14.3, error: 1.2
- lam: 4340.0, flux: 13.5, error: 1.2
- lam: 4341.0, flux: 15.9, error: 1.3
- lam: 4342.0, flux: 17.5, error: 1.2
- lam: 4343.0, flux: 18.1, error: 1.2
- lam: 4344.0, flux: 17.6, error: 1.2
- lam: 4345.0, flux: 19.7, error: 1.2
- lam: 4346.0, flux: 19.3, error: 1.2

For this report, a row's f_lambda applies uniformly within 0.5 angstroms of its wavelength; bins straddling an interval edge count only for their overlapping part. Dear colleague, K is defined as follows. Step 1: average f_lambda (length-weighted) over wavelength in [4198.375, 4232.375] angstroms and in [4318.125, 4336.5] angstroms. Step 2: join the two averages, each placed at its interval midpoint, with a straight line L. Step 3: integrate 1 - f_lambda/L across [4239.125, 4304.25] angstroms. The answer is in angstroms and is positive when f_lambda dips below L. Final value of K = 6.7 angstroms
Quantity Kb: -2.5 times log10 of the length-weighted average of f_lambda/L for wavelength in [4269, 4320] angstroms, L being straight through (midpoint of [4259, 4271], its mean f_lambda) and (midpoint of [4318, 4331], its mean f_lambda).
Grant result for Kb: 0.16 mag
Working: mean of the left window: 16.3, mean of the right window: 17.2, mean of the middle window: 14.5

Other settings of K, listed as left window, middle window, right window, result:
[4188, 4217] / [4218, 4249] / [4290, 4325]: 0.4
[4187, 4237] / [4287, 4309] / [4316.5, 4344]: 5.4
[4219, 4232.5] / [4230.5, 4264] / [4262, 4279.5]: -2.3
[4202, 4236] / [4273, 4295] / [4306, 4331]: 0.4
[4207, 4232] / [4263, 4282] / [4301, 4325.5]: -0.3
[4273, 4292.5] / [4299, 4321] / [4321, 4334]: 4.0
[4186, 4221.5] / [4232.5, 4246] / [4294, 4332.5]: -0.3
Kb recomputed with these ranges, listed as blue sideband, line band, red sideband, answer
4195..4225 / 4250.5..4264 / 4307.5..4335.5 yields 0.05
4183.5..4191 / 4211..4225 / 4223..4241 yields -0.15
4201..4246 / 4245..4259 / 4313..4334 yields 0.06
